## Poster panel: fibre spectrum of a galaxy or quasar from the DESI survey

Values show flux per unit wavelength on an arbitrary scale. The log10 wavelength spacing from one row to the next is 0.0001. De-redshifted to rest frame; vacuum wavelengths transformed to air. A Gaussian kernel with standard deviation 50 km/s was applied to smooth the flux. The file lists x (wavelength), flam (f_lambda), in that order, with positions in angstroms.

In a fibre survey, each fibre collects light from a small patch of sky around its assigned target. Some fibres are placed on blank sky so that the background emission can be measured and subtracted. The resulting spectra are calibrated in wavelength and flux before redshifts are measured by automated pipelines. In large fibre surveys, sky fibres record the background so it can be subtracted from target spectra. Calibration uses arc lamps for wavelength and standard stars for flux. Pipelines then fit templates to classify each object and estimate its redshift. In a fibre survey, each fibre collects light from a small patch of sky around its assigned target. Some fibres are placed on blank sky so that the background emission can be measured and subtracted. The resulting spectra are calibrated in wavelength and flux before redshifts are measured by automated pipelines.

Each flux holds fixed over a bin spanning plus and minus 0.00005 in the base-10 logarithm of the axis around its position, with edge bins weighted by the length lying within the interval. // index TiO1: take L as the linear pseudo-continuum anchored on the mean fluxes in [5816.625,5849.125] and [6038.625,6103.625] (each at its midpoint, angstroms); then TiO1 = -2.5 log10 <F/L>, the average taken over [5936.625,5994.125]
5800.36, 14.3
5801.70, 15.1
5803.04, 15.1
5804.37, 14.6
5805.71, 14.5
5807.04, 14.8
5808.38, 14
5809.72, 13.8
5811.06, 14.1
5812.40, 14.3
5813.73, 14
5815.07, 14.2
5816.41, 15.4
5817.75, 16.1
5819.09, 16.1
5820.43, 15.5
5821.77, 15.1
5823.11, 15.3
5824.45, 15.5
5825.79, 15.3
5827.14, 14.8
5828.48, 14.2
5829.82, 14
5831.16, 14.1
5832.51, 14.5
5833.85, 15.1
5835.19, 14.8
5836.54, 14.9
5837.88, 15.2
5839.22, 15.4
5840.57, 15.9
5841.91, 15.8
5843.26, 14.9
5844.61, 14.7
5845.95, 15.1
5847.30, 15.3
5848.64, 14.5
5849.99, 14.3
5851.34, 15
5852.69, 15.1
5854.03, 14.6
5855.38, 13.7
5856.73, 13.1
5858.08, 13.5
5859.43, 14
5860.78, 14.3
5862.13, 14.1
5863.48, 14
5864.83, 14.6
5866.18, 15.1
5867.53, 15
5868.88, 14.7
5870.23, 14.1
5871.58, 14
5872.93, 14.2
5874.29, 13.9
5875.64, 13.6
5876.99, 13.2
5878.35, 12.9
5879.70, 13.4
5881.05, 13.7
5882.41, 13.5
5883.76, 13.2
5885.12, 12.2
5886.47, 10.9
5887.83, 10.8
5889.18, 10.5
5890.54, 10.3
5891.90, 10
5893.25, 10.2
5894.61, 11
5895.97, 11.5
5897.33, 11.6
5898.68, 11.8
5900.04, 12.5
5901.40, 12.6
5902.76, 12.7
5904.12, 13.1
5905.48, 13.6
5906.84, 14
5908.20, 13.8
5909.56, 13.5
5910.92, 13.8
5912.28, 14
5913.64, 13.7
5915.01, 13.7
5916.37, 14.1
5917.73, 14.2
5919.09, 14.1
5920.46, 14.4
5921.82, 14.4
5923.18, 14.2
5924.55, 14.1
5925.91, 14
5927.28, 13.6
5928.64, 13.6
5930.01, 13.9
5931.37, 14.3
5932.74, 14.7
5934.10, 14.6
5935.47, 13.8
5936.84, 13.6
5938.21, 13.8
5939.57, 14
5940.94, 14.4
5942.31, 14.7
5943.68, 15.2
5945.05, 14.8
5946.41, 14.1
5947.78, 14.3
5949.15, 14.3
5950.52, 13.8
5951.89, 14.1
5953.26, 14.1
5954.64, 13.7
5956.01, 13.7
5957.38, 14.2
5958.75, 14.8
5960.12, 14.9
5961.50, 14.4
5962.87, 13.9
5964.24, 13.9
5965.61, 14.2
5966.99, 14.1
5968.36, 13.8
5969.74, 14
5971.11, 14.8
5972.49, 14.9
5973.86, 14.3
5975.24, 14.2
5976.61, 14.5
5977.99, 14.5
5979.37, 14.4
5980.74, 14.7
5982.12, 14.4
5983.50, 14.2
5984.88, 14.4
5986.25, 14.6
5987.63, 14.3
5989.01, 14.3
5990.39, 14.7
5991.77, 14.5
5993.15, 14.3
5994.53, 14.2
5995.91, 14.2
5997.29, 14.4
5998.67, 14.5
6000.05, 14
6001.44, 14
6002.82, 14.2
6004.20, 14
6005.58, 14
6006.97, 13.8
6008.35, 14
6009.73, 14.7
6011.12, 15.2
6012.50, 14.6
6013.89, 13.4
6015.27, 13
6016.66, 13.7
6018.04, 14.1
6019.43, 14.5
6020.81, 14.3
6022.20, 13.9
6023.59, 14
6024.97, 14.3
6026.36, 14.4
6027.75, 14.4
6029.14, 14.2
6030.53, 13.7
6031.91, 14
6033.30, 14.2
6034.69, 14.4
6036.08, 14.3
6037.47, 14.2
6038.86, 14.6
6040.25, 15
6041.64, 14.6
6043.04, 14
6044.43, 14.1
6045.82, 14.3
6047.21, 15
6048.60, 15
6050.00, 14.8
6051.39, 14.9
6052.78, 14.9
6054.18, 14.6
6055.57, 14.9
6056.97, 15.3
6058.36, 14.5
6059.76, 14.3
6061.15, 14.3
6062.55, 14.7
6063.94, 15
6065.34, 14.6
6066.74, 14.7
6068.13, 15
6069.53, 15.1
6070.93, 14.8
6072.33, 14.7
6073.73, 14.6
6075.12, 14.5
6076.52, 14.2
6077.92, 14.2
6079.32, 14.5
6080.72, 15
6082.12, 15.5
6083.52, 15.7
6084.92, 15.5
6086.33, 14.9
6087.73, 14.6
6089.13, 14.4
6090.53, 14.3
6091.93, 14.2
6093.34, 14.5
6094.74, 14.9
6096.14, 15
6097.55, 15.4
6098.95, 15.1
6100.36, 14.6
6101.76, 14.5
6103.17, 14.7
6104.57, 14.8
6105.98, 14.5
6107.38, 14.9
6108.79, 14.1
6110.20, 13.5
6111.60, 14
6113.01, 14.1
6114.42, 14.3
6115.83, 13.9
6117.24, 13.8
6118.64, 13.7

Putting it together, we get 0.04 mag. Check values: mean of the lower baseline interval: 15.1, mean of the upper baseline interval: 14.7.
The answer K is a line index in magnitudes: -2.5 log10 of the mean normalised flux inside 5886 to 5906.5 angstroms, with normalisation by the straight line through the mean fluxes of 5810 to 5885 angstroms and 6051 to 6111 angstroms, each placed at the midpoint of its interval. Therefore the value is 0.25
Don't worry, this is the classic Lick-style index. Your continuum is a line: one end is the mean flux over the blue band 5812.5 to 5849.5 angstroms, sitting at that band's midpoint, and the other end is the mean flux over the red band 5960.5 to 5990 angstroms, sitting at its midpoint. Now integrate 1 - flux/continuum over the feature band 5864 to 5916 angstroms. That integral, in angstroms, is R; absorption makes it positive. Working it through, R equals 6.4 angstroms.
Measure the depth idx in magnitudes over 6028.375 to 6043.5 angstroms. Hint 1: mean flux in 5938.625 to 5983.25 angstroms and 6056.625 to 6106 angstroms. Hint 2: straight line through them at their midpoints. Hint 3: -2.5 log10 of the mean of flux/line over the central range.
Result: 0.02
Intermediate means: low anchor 14.3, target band 14.3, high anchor 14.8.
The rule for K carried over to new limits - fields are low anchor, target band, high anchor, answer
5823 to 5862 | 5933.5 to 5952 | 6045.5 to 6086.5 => 0.04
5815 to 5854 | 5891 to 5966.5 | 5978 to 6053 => 0.08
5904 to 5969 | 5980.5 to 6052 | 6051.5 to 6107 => 0.01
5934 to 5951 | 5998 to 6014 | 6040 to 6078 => 0.02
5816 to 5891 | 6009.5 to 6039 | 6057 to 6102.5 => 0.03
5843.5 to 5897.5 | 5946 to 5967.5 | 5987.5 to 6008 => -0.02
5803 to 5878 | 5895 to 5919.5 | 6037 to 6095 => 0.11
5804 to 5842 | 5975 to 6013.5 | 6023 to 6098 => 0.03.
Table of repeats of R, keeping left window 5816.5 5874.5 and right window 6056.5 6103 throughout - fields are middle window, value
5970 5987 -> 0.3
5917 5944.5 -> 1.1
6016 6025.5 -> 0.4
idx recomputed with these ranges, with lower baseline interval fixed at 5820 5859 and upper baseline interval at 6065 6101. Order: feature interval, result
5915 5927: 0.05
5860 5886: 0.07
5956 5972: 0.04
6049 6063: 0.01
